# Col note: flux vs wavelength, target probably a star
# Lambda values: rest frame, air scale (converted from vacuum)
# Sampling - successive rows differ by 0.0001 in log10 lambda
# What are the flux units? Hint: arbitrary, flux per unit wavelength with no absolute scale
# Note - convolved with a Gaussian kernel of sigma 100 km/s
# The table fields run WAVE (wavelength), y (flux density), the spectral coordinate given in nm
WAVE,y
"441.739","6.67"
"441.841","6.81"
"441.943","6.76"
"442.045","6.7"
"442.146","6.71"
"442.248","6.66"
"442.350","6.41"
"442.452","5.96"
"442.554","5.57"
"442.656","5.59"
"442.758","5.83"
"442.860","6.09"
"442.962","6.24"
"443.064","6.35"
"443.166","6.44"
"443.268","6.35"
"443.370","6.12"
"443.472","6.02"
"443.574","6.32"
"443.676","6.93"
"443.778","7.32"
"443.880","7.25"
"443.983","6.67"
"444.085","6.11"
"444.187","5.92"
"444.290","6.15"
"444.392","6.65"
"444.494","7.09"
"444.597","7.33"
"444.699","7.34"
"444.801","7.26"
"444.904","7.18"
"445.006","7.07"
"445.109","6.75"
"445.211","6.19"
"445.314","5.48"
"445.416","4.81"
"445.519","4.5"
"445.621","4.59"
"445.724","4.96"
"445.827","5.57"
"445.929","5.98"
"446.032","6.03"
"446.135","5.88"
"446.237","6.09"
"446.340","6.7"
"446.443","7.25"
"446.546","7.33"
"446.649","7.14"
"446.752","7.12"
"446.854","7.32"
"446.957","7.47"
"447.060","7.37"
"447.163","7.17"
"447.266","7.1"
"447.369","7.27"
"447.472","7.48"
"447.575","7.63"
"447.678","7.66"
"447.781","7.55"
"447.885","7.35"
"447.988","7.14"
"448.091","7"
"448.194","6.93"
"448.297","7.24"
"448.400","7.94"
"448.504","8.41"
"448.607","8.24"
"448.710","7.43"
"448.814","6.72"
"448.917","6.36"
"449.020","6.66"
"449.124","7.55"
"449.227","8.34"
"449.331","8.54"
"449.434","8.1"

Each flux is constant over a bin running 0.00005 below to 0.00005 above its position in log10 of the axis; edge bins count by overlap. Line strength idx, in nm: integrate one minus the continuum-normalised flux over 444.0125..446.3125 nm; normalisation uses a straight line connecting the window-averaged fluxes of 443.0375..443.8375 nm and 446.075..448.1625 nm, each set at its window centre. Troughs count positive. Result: 0.22 nm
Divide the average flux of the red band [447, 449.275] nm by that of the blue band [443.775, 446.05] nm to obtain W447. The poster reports 1.2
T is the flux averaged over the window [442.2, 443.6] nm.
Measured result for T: 6.13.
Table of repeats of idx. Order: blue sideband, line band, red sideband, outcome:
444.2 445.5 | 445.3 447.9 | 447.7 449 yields 0.14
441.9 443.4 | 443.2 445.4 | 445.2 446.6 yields -0.22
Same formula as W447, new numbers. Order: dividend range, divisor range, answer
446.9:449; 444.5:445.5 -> 1.12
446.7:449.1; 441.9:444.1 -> 1.15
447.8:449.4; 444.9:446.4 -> 1.28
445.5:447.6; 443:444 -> 1.00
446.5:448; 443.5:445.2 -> 1.08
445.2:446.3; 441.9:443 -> 0.88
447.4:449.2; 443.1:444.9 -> 1.11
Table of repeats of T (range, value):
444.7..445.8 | 5.94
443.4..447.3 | 6.51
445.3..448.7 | 6.8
